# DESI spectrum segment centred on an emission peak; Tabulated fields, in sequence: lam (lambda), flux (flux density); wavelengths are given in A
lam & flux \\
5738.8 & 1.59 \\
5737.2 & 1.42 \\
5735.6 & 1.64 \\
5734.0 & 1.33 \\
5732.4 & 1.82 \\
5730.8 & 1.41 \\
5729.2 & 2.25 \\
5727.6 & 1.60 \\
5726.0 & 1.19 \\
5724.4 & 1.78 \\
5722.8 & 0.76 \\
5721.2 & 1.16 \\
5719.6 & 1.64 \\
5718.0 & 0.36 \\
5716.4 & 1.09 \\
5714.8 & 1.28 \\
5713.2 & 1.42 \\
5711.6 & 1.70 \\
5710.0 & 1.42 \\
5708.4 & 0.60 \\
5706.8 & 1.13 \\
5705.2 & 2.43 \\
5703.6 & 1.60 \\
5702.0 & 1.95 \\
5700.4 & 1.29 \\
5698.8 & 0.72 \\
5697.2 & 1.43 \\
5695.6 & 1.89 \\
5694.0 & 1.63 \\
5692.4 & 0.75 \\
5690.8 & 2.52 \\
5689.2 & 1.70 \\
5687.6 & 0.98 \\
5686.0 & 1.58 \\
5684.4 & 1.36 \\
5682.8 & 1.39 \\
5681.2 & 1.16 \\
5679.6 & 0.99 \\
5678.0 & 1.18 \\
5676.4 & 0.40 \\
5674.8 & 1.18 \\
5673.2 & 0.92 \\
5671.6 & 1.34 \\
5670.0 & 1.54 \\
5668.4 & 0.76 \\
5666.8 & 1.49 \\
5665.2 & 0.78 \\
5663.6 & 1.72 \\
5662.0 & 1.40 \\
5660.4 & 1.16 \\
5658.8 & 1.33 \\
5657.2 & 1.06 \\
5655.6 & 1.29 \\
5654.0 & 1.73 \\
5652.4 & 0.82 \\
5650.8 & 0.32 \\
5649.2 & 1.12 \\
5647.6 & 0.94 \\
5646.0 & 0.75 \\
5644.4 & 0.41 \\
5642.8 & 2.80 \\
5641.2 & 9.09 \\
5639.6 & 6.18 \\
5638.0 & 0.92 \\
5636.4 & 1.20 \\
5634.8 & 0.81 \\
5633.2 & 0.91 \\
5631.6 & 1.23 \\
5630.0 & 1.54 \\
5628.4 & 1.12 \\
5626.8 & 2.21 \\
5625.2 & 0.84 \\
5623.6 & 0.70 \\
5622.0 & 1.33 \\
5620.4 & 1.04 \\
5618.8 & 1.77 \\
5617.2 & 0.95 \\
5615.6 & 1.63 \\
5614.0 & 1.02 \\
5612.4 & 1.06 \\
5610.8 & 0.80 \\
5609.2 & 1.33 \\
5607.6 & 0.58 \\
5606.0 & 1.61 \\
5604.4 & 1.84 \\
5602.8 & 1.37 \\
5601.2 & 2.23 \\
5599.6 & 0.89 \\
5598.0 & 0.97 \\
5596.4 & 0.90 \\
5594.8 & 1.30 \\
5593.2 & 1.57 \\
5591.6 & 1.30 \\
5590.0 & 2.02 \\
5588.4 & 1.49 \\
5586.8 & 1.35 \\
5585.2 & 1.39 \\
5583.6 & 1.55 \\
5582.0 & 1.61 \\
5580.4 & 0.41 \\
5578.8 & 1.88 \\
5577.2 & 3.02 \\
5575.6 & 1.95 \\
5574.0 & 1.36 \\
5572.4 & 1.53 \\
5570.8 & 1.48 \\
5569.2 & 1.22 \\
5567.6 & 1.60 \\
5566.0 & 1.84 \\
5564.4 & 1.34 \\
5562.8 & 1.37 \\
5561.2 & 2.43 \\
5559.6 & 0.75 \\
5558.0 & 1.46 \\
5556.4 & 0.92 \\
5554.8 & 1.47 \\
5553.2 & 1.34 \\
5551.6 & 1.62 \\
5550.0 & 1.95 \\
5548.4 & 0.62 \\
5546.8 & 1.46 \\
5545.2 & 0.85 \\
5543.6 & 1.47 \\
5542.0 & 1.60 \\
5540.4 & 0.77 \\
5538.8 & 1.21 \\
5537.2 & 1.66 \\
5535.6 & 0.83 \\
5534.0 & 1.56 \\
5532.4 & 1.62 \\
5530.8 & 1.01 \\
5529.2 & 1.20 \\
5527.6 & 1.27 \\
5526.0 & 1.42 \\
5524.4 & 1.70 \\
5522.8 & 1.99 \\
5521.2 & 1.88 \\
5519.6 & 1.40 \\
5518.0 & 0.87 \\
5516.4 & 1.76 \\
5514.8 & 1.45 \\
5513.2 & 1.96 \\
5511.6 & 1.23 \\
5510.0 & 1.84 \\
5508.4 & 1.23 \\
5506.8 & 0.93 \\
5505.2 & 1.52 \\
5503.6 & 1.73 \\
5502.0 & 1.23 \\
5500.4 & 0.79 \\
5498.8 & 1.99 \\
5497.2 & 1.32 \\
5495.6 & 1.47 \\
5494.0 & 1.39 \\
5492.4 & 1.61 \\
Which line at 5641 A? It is H-beta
